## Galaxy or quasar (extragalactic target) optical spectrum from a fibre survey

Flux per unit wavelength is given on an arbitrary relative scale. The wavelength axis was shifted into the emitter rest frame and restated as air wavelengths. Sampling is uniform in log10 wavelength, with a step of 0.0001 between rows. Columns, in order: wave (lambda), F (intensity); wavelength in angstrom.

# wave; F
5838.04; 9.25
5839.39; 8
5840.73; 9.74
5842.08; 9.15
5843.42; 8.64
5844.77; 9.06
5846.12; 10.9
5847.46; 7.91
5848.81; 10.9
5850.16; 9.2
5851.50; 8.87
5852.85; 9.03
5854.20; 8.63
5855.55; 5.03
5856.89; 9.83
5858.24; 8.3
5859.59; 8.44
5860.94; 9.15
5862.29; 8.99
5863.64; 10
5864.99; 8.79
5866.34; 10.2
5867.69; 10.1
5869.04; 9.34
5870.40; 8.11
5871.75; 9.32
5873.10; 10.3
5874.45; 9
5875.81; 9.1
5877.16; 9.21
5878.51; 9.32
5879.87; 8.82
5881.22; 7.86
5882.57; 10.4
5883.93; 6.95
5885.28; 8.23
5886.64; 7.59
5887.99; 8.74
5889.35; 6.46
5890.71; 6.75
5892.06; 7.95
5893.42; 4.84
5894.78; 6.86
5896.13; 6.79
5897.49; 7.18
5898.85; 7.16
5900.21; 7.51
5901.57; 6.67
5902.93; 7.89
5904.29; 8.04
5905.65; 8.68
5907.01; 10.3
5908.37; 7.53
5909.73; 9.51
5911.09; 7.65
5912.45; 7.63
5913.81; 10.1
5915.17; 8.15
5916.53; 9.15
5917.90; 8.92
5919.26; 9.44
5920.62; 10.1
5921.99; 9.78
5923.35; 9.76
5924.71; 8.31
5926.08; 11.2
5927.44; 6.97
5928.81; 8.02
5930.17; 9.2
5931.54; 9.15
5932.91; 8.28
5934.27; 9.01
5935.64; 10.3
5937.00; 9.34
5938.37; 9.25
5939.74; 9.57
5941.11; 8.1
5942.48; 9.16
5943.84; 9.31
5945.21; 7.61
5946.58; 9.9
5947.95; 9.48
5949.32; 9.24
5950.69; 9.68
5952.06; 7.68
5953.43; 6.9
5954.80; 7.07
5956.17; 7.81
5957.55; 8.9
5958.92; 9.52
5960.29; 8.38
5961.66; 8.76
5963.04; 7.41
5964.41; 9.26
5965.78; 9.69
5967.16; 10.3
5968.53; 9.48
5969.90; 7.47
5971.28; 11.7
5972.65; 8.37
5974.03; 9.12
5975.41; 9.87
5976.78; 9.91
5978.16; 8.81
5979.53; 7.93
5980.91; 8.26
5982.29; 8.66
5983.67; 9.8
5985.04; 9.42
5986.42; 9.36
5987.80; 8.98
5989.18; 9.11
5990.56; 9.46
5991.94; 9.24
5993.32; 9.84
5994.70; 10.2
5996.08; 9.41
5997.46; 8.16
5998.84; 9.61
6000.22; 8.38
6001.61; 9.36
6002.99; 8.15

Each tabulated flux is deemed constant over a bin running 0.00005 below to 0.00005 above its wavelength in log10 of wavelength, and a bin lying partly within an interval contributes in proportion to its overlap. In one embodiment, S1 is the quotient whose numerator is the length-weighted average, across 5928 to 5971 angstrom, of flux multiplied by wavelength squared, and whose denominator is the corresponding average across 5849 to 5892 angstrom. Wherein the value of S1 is 1.04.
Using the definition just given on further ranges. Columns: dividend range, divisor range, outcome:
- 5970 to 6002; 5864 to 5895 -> 1.13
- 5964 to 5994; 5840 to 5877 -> 1.06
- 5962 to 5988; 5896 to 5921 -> 1.12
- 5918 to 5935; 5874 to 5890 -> 1.09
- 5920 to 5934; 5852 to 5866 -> 1.07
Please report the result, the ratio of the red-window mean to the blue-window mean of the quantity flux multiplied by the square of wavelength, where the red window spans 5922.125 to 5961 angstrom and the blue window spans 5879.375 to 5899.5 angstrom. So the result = 1.20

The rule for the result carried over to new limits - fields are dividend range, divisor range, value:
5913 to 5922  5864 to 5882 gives 1.03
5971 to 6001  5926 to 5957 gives 1.07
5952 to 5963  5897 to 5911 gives 1.03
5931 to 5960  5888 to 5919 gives 1.14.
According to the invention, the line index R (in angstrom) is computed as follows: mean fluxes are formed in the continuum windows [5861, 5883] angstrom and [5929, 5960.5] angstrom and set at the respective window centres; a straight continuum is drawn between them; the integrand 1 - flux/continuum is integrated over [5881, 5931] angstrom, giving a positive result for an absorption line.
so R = 4.57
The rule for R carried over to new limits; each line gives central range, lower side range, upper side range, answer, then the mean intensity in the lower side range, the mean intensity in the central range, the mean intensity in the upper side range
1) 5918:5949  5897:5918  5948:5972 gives -2.3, 8.24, 9.15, 8.8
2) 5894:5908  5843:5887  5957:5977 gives 2.1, 8.97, 7.68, 9.2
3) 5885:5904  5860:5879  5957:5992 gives 4.3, 9.34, 7.18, 9.12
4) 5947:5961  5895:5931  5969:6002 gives 0.6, 8.51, 8.49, 9.18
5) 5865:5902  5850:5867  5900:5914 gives 1.5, 8.8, 8.19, 8.28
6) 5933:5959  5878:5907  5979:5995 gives -0.8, 7.7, 8.8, 9.17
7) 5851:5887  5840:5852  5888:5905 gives -2.4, 9.38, 8.86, 7.08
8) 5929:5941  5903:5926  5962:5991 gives -0.2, 8.97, 9.16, 9.15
